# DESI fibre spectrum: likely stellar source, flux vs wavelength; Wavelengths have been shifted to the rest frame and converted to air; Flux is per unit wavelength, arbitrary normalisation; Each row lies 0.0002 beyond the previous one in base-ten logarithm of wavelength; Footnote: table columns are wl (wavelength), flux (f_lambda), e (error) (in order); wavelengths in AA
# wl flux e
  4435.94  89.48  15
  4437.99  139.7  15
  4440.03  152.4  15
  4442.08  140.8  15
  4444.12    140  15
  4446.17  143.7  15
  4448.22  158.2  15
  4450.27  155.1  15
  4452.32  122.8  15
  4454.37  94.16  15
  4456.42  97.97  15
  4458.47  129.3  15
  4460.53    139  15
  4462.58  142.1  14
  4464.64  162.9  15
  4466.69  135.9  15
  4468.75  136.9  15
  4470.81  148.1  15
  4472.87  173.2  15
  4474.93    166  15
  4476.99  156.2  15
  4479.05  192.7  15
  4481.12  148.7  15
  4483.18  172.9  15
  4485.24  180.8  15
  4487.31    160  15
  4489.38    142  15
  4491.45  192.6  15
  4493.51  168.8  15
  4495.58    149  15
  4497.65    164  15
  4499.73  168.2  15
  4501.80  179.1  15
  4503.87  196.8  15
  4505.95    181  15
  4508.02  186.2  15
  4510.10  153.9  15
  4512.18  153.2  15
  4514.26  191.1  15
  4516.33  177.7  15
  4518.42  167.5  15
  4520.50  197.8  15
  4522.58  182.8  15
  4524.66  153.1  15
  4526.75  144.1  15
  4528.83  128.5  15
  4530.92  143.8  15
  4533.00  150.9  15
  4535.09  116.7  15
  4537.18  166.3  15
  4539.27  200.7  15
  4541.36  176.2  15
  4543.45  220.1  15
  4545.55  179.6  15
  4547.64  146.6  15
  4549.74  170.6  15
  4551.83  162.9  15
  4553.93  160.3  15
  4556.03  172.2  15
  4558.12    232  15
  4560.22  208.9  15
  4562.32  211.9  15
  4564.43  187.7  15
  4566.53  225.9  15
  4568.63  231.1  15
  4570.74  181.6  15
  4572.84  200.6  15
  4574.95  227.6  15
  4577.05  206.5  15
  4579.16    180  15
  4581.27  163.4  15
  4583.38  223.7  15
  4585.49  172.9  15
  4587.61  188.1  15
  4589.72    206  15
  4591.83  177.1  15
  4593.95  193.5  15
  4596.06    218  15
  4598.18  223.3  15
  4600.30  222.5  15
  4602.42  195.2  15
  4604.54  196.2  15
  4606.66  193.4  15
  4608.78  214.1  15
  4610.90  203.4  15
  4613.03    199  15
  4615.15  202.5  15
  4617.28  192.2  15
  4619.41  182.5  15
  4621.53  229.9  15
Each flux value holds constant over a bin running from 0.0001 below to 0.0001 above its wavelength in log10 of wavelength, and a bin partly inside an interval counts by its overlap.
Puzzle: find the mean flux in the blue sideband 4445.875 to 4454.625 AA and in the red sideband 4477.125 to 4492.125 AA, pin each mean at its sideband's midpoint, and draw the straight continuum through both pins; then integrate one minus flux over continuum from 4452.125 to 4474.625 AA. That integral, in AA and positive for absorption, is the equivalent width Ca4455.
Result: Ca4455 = 2.1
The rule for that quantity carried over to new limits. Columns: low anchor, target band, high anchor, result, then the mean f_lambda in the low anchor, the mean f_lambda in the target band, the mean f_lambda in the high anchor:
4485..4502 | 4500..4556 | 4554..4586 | 3.8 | 166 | 169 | 201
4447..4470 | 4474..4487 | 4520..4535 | -2.7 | 134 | 169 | 153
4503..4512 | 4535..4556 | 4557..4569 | 3.1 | 177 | 172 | 215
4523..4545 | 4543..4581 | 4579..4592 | -3.8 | 161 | 194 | 189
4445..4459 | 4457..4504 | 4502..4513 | -2.3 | 129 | 160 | 175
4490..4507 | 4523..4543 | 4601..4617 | 2.9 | 174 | 156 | 201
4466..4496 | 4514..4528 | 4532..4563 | 0.0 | 162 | 172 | 178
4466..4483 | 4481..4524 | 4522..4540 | -4.7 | 158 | 172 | 153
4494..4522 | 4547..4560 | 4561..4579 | 1.4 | 174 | 177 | 208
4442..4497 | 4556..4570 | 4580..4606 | -1.9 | 150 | 212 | 198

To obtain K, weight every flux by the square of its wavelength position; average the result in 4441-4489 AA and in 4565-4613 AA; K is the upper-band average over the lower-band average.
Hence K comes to 1.44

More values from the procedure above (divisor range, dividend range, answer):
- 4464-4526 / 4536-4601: 1.20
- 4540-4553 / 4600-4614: 1.18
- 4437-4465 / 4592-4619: 1.59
